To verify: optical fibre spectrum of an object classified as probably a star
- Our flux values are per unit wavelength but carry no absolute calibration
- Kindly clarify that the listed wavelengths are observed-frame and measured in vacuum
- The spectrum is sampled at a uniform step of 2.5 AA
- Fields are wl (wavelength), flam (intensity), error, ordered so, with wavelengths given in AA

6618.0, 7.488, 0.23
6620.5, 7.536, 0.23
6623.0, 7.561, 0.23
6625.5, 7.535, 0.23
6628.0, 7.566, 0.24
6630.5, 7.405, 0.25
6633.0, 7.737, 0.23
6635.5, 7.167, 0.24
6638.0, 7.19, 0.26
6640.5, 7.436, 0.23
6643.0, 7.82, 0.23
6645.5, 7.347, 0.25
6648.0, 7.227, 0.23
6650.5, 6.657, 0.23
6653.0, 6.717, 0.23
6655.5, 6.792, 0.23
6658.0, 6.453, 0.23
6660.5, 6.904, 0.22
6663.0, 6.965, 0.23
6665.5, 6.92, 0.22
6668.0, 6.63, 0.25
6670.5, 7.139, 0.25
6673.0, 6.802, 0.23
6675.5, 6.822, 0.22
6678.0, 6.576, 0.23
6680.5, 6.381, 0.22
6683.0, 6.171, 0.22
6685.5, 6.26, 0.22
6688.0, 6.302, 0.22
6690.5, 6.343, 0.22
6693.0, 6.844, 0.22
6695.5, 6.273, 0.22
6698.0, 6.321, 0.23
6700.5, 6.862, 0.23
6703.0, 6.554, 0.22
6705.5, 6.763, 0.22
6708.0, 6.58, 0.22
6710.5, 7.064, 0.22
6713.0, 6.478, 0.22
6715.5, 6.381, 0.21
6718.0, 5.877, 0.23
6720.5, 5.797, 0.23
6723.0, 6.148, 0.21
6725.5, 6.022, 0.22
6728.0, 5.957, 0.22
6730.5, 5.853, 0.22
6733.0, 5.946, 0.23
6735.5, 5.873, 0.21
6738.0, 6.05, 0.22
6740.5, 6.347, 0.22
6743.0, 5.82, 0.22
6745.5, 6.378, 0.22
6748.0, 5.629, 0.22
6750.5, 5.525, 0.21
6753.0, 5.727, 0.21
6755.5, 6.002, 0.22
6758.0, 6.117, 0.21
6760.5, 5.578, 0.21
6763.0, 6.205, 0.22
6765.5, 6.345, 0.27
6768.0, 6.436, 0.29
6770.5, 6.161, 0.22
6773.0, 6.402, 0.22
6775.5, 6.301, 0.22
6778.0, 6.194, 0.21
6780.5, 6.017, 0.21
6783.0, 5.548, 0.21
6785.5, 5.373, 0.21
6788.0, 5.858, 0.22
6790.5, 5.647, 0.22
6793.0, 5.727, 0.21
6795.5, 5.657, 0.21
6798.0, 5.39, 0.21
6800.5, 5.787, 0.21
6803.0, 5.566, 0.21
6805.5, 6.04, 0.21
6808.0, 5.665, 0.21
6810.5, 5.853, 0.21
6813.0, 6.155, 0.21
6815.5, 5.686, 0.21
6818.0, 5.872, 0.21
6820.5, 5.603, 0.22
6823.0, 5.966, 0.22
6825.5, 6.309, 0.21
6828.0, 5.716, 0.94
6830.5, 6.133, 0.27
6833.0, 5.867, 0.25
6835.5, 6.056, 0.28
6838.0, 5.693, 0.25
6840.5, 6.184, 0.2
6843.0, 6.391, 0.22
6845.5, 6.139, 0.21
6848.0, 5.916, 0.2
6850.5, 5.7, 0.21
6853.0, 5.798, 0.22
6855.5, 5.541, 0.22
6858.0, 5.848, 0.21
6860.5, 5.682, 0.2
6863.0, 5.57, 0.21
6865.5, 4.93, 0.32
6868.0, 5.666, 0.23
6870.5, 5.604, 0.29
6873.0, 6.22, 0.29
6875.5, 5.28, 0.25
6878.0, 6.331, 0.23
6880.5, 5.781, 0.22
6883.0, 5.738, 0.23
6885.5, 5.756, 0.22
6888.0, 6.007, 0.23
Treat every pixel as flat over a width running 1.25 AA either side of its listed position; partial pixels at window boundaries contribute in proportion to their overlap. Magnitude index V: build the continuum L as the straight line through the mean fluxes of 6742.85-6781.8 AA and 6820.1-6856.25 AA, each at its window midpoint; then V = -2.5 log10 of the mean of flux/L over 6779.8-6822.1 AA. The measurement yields 0.05 mag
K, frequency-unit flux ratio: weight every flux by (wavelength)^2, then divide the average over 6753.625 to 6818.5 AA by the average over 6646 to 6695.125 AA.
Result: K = 0.9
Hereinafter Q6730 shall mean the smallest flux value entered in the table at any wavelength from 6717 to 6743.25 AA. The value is 5.797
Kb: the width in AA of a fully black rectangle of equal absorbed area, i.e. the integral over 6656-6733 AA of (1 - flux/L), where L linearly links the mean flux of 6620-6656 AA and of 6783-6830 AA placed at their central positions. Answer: 3.7 AA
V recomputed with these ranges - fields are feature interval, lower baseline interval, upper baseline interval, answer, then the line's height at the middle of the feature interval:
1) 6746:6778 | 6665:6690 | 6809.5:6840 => 0.03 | 6.2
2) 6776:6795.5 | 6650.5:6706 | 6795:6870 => 0.05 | 6.06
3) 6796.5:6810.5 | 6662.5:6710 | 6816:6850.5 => 0.07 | 6.1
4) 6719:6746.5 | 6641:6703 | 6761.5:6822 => 0.05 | 6.31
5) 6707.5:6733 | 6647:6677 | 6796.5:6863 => 0.05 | 6.49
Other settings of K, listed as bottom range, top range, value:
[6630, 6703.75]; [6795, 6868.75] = 0.89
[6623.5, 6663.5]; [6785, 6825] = 0.84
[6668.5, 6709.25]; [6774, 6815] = 0.91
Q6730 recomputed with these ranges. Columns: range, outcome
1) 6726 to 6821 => 5.373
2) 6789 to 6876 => 4.93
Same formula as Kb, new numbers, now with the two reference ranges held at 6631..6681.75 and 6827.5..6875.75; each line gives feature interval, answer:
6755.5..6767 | 0.53 AA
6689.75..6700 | 0.42 AA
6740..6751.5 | 0.94 AA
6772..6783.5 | 0.25 AA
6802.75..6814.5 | 0.37 AA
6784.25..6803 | 1.61 AA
